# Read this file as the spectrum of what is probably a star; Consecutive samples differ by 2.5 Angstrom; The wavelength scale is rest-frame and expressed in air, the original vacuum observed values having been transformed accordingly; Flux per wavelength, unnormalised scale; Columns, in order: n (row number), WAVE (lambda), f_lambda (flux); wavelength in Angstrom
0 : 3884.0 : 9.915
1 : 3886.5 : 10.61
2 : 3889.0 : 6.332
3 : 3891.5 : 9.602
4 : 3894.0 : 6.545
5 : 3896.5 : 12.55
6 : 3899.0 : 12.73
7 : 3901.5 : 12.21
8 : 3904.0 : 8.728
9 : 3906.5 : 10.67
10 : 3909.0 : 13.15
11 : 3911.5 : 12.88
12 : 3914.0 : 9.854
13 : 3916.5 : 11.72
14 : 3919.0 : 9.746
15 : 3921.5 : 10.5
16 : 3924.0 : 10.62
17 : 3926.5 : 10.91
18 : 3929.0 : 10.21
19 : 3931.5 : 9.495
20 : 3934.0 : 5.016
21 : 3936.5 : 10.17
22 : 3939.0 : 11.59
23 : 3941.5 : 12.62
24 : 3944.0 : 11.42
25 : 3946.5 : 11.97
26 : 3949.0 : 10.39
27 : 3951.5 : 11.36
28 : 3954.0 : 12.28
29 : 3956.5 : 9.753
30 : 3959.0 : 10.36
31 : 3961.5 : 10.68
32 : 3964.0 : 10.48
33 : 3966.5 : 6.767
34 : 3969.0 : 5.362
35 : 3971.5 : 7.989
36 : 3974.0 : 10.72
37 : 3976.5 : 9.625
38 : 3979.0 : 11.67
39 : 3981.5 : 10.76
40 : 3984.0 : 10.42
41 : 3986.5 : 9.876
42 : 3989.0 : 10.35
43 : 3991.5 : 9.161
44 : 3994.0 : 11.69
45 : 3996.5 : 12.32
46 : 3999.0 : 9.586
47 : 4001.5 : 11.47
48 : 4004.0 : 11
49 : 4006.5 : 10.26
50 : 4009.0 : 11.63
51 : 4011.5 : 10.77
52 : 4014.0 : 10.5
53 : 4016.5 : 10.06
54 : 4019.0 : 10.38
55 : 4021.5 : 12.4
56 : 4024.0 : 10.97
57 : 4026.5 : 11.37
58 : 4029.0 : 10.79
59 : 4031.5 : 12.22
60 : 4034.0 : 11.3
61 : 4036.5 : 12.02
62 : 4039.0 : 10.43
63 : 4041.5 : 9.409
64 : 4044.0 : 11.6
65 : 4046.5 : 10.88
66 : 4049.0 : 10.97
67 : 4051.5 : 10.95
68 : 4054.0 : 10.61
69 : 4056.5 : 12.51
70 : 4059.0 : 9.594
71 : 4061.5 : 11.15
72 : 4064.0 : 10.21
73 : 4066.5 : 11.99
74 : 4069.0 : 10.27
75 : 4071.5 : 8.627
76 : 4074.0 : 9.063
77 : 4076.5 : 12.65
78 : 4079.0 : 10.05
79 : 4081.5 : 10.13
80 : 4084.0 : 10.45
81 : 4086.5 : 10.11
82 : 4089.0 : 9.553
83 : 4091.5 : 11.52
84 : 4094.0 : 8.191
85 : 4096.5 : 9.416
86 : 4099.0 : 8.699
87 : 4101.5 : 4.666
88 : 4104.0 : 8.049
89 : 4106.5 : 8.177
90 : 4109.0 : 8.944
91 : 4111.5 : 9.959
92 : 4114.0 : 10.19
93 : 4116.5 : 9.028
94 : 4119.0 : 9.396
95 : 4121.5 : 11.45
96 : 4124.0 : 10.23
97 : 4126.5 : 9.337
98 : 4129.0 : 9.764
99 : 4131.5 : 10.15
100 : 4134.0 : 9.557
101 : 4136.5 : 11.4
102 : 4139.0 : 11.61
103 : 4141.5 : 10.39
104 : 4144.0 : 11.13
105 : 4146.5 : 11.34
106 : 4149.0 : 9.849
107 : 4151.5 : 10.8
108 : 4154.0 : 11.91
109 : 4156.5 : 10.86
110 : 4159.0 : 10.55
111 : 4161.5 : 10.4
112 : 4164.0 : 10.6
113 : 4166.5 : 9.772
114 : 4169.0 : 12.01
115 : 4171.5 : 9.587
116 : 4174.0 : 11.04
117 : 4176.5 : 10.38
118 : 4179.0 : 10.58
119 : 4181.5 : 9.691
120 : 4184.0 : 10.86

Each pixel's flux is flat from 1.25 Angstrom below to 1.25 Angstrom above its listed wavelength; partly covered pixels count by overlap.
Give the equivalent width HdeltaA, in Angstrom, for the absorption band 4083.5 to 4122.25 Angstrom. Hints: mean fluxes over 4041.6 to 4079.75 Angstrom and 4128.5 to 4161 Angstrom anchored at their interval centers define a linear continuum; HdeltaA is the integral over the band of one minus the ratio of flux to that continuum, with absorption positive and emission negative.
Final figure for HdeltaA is 5.5 Angstrom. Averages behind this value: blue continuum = 10.7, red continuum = 10.7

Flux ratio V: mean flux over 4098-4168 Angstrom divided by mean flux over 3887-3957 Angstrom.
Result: 0.94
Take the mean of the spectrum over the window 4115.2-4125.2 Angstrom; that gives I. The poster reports 10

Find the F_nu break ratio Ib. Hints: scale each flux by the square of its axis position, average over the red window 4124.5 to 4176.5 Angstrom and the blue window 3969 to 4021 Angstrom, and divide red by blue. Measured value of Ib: 1.10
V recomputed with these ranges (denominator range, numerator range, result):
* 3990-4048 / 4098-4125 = 0.82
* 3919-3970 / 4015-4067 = 1.09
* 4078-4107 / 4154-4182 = 1.16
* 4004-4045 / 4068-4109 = 0.85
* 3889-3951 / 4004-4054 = 1.04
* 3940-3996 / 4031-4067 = 1.07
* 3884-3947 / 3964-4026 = 0.98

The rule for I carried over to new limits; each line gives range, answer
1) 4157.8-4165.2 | 10.5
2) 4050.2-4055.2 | 10.8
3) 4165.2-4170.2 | 10.9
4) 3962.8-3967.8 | 8.57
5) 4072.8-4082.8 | 10.5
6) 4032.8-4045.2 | 10.9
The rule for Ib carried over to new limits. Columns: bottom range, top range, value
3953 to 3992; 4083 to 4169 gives 1.10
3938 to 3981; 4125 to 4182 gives 1.13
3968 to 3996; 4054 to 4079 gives 1.12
